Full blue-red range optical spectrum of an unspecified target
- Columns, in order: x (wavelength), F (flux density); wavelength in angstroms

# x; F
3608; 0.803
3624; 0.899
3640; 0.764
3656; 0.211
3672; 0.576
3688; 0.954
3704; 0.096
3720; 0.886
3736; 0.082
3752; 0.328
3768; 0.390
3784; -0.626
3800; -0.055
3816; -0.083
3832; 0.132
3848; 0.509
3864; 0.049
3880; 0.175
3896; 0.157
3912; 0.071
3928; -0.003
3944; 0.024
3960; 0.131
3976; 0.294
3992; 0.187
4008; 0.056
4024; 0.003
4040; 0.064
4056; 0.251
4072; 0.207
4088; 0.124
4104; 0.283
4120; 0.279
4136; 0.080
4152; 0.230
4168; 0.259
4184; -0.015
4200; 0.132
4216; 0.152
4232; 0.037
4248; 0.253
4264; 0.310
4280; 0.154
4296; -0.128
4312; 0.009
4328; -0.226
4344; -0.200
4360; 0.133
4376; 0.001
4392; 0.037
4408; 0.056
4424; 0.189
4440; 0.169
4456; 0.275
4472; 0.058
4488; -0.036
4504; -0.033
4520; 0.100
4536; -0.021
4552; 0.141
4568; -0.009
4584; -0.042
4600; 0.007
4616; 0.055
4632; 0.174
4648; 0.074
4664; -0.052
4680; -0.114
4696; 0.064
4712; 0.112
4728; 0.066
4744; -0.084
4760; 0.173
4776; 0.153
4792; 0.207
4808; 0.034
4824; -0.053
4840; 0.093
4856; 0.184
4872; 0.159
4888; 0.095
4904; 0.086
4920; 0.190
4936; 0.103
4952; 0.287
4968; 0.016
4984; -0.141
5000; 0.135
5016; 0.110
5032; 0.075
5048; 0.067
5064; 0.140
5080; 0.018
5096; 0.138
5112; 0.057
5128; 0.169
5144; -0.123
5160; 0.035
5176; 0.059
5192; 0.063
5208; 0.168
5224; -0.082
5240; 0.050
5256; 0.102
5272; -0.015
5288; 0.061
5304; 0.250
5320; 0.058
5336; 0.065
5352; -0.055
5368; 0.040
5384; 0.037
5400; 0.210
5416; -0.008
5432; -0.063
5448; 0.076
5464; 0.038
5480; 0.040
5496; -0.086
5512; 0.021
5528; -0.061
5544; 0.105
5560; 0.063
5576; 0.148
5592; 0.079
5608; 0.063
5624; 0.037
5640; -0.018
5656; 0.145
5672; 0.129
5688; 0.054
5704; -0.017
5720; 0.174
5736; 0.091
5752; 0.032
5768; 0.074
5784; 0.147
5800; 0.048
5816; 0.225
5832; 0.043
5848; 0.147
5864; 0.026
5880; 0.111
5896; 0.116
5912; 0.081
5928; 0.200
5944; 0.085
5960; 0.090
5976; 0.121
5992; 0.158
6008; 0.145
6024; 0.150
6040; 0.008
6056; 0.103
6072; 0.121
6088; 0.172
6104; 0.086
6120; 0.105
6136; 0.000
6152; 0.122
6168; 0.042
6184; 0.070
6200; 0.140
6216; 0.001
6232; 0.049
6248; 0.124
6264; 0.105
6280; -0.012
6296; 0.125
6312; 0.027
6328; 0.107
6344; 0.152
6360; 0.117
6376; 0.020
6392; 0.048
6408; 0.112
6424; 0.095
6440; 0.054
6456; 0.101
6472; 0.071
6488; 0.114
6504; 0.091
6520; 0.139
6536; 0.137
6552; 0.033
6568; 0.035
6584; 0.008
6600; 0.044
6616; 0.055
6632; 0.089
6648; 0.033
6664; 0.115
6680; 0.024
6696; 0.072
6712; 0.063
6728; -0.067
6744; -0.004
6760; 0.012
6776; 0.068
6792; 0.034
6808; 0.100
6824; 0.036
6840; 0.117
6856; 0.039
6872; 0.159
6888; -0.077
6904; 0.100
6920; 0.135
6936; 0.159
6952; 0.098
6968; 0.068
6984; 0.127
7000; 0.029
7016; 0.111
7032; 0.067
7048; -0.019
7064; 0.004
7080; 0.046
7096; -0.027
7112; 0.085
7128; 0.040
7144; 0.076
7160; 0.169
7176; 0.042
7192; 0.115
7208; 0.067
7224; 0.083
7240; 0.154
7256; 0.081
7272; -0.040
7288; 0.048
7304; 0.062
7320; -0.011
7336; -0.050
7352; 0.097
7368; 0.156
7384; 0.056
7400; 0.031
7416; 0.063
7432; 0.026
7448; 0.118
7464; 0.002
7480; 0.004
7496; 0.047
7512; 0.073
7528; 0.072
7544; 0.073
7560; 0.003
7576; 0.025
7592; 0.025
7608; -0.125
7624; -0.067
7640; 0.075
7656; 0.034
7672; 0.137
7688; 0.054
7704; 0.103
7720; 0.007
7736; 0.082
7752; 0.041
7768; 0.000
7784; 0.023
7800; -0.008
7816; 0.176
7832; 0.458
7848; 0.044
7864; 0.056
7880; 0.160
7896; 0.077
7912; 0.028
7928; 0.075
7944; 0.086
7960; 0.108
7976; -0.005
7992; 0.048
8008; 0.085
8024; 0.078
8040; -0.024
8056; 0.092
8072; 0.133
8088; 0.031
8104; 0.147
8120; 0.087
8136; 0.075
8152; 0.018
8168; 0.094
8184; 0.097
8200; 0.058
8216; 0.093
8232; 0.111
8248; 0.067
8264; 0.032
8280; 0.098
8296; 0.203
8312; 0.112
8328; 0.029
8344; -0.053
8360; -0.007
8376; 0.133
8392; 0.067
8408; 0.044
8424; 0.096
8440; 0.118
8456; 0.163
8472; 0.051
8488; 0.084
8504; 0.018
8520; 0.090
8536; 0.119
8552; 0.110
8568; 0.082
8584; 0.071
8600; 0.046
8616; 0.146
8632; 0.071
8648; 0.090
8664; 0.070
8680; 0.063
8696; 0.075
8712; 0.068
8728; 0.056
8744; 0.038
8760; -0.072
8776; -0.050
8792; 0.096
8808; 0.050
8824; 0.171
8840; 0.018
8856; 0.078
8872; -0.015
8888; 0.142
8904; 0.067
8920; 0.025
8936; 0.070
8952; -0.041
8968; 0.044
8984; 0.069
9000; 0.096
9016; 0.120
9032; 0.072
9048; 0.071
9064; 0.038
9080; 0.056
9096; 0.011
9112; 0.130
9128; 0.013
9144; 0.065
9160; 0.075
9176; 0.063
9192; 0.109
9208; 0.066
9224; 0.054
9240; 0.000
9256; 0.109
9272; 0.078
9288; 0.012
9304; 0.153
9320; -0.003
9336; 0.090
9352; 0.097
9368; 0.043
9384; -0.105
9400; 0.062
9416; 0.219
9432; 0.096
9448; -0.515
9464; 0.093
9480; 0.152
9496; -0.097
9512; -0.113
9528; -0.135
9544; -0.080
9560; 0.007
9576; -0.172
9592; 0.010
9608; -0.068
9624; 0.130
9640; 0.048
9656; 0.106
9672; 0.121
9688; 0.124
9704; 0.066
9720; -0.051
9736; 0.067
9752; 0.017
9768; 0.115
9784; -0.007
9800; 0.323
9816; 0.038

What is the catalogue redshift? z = 1.10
